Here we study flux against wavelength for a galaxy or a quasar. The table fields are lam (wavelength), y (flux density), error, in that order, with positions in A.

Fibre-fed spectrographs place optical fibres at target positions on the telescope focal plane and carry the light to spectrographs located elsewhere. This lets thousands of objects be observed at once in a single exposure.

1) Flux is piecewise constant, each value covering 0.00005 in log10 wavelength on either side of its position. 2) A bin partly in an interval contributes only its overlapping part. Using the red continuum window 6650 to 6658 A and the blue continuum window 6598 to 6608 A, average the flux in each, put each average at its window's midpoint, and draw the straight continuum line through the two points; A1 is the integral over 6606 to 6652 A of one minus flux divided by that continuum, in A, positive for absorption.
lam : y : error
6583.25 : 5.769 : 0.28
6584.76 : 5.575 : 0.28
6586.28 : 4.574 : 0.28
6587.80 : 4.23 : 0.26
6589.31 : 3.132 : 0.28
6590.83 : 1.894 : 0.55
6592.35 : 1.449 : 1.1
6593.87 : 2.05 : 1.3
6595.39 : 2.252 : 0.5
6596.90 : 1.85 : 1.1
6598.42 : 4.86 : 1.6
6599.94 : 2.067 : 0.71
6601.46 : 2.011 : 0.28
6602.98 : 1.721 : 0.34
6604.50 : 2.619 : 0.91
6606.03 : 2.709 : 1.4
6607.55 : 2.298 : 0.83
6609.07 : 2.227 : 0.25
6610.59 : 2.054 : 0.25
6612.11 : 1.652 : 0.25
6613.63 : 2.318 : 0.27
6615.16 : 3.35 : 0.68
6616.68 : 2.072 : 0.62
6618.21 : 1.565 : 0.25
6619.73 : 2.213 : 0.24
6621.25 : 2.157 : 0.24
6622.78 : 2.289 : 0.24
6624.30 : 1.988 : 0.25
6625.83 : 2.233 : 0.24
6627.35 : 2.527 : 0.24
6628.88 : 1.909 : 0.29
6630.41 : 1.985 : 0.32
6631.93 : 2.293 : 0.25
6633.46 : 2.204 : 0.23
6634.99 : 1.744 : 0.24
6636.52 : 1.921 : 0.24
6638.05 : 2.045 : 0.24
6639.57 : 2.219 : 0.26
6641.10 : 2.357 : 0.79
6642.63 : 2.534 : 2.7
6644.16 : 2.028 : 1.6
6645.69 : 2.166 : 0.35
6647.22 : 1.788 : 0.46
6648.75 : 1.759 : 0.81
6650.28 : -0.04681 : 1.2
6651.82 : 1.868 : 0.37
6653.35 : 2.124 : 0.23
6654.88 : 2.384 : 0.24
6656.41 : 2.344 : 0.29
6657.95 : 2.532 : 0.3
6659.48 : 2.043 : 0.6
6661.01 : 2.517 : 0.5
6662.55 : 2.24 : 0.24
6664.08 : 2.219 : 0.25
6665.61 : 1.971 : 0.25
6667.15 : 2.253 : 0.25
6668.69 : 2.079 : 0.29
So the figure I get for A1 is 3.3 A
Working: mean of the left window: 2.54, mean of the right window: 1.92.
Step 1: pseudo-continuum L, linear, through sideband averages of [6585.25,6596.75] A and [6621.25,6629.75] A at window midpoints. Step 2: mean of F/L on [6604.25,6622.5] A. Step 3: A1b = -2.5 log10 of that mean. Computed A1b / 0.07 mag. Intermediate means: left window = 2.81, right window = 2.18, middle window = 2.26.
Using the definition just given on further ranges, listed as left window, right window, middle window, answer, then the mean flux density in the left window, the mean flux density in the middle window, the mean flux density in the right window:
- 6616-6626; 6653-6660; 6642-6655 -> 0.23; 2.06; 1.81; 2.3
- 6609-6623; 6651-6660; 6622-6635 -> 0.02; 2.18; 2.15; 2.21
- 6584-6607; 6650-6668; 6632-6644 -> 0.09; 2.86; 2.15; 2.09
